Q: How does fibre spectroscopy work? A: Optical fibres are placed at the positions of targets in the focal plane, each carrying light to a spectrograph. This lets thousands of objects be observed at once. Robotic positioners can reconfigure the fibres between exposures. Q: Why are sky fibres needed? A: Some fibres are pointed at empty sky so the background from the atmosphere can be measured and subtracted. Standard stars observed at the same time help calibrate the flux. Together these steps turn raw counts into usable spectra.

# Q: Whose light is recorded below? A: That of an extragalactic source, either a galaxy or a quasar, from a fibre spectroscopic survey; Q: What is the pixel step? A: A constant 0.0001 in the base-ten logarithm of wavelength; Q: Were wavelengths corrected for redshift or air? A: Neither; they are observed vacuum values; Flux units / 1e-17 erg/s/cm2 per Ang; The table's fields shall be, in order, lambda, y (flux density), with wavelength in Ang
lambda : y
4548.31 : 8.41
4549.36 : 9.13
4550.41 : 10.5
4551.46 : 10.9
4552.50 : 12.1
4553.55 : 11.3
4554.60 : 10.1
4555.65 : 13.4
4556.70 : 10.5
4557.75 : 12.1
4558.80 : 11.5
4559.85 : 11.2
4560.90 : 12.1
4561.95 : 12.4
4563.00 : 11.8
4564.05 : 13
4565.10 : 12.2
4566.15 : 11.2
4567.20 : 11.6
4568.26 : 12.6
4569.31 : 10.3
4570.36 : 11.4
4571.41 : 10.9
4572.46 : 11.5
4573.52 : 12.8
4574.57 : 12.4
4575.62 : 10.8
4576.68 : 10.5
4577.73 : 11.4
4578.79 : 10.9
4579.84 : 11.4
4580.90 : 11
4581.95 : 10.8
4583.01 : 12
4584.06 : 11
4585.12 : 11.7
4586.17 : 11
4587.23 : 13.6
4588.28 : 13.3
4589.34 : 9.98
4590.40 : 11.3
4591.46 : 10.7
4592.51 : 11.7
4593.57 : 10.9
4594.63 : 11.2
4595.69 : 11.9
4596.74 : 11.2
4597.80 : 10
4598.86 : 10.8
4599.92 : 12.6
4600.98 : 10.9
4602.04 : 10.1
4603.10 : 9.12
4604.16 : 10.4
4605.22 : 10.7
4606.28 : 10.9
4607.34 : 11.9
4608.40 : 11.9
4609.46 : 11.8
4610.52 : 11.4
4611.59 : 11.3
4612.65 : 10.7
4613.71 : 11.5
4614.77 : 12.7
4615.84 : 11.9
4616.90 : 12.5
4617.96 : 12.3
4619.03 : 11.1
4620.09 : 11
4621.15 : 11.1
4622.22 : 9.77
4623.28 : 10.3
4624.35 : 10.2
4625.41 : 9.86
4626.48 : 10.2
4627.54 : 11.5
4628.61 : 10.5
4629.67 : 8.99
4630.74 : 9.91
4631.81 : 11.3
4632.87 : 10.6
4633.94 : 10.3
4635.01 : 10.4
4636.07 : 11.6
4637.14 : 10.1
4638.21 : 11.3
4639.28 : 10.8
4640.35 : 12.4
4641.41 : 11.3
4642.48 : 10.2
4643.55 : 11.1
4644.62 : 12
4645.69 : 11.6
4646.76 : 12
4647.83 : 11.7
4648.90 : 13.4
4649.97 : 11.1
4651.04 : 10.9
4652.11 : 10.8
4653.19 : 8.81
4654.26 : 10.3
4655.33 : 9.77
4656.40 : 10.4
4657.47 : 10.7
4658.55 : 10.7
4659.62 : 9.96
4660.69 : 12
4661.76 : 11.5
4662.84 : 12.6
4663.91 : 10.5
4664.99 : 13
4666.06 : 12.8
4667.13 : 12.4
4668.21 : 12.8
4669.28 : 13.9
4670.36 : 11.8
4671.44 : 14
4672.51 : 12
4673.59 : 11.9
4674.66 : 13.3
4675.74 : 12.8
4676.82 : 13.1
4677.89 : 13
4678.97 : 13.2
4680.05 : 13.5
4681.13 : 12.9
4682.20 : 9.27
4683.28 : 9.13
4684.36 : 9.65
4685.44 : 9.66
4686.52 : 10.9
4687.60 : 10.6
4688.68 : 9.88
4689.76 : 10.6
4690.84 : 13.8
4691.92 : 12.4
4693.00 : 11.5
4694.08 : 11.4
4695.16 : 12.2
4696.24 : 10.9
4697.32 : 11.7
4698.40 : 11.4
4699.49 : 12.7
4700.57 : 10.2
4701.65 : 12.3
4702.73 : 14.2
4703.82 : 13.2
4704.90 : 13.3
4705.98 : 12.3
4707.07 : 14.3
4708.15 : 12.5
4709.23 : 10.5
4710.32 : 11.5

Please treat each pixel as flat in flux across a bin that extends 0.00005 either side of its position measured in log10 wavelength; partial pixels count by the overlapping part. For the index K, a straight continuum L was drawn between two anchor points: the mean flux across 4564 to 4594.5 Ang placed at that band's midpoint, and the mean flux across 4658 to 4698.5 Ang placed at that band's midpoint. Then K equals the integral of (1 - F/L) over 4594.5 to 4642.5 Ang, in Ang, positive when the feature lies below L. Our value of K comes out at 2.7 Ang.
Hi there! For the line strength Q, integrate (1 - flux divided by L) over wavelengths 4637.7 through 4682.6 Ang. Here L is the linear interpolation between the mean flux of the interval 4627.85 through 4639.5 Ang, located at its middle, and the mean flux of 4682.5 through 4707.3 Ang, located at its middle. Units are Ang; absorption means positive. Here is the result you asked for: -3.1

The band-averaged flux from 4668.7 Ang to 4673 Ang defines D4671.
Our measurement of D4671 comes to 12.9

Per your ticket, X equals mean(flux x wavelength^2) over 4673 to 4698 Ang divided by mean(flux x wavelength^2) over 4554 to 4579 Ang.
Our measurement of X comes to 1.05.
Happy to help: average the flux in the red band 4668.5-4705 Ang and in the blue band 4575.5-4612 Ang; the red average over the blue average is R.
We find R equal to 1.07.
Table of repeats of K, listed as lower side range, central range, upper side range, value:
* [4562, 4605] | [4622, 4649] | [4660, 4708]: 2.0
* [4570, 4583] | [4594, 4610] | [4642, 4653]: 0.5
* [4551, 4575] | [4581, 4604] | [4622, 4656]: 0.3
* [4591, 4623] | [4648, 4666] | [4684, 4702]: 0.3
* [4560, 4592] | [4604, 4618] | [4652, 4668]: -0.2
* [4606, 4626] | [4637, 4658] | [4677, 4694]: 0.5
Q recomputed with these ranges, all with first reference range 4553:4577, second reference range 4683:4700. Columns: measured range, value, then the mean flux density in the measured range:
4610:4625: 0.3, 11.3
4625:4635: 0.9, 10.4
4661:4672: -1.2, 12.5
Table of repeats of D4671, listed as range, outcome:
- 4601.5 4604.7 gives 9.88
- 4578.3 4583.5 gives 11.2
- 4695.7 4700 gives 11.7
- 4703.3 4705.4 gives 13.3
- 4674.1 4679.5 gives 13.1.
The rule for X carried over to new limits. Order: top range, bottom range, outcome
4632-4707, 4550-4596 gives 1.05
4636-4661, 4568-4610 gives 1.00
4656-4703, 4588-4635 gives 1.11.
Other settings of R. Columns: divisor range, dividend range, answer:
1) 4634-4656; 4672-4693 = 1.05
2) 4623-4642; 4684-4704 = 1.08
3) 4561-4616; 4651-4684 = 1.03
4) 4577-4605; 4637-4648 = 1.02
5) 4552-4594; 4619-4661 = 0.93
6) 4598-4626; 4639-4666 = 1.01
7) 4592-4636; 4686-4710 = 1.09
